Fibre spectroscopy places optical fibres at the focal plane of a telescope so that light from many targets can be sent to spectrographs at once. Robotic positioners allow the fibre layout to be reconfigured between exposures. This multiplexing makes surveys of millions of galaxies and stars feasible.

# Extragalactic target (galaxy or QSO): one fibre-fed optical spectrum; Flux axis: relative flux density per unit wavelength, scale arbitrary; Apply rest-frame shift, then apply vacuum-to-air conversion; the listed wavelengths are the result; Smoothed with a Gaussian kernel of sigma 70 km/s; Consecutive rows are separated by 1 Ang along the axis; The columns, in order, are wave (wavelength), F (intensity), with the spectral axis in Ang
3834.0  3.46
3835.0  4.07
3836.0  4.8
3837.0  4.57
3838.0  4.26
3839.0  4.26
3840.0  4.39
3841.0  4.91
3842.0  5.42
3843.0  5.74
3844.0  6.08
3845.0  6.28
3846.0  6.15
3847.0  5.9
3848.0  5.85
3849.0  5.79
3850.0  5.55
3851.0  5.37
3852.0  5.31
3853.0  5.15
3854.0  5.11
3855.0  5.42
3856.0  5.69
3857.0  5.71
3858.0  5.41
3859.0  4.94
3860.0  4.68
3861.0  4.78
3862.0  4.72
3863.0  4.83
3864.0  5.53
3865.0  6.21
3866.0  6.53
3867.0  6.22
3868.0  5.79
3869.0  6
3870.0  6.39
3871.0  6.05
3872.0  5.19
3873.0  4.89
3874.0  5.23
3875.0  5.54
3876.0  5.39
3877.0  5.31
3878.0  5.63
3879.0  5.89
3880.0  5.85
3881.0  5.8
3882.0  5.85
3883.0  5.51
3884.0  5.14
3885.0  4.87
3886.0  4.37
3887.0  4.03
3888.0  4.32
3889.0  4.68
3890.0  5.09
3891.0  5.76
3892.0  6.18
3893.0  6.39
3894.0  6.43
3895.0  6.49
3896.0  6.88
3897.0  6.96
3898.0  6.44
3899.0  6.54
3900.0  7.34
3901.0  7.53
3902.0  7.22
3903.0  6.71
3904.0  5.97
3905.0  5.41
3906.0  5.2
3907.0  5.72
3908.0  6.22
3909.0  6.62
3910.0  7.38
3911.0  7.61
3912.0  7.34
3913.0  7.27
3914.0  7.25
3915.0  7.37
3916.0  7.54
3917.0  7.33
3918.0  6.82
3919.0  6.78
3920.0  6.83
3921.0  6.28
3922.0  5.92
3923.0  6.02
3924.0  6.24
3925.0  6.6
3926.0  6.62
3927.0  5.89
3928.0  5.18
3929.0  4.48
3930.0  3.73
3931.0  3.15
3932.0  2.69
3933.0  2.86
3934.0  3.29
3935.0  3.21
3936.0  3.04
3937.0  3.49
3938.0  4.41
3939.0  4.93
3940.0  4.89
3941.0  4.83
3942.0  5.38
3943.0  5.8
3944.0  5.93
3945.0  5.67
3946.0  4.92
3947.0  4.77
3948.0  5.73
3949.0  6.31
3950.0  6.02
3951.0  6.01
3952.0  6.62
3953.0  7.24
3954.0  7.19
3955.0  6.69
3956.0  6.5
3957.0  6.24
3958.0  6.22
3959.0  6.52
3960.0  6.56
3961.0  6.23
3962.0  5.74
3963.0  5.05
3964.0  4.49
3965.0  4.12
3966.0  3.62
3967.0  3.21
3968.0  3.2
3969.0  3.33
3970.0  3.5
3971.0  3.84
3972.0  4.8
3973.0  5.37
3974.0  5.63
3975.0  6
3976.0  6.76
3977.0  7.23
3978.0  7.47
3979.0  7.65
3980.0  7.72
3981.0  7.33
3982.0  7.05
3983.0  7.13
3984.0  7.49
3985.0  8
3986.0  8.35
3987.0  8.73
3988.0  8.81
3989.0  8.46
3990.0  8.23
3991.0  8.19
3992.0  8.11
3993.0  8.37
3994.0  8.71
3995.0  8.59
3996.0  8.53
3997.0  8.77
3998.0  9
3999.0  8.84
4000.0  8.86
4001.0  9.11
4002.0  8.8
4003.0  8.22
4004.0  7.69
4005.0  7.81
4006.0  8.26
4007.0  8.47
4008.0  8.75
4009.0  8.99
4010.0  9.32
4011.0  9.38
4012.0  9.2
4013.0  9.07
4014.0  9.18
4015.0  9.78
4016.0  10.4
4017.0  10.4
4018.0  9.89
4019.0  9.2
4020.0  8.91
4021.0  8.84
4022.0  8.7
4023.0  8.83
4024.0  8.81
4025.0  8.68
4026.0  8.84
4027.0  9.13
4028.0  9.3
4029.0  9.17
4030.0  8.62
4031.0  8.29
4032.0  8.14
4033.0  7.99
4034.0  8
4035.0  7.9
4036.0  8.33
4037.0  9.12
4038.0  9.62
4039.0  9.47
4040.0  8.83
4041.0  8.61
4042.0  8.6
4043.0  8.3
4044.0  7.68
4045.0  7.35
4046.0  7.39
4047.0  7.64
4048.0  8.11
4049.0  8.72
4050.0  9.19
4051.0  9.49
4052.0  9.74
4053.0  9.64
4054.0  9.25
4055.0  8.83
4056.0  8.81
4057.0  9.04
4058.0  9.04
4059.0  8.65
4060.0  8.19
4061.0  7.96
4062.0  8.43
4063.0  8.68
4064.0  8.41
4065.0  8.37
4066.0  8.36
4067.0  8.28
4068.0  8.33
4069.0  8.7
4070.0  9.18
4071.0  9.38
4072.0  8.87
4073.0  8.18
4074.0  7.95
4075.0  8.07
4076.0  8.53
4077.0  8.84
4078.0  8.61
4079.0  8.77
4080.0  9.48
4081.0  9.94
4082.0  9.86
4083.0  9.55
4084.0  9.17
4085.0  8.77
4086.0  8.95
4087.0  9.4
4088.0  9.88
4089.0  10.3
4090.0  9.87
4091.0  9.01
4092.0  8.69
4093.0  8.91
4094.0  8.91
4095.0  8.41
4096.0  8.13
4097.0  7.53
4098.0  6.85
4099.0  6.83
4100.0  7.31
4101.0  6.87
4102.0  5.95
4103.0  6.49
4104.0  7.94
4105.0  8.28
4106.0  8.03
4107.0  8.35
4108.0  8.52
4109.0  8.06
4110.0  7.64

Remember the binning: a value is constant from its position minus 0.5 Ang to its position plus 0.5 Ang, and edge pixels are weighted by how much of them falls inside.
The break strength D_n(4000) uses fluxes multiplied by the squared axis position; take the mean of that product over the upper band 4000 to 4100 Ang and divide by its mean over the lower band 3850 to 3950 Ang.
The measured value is 1.68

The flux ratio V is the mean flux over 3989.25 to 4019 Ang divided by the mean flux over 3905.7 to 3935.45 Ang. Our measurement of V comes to 1.5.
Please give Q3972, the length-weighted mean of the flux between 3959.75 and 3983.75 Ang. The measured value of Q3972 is 5.55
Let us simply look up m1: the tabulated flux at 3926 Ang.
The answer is 6.62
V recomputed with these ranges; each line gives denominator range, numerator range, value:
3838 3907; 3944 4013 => 1.24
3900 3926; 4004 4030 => 1.35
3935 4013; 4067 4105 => 1.28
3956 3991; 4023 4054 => 1.39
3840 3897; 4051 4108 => 1.55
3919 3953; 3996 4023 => 1.75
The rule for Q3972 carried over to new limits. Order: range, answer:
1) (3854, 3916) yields 5.9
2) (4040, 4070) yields 8.56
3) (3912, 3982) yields 5.58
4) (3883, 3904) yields 5.96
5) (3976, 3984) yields 7.34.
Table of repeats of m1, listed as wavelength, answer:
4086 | 8.95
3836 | 4.8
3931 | 3.15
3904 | 5.97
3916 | 7.54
